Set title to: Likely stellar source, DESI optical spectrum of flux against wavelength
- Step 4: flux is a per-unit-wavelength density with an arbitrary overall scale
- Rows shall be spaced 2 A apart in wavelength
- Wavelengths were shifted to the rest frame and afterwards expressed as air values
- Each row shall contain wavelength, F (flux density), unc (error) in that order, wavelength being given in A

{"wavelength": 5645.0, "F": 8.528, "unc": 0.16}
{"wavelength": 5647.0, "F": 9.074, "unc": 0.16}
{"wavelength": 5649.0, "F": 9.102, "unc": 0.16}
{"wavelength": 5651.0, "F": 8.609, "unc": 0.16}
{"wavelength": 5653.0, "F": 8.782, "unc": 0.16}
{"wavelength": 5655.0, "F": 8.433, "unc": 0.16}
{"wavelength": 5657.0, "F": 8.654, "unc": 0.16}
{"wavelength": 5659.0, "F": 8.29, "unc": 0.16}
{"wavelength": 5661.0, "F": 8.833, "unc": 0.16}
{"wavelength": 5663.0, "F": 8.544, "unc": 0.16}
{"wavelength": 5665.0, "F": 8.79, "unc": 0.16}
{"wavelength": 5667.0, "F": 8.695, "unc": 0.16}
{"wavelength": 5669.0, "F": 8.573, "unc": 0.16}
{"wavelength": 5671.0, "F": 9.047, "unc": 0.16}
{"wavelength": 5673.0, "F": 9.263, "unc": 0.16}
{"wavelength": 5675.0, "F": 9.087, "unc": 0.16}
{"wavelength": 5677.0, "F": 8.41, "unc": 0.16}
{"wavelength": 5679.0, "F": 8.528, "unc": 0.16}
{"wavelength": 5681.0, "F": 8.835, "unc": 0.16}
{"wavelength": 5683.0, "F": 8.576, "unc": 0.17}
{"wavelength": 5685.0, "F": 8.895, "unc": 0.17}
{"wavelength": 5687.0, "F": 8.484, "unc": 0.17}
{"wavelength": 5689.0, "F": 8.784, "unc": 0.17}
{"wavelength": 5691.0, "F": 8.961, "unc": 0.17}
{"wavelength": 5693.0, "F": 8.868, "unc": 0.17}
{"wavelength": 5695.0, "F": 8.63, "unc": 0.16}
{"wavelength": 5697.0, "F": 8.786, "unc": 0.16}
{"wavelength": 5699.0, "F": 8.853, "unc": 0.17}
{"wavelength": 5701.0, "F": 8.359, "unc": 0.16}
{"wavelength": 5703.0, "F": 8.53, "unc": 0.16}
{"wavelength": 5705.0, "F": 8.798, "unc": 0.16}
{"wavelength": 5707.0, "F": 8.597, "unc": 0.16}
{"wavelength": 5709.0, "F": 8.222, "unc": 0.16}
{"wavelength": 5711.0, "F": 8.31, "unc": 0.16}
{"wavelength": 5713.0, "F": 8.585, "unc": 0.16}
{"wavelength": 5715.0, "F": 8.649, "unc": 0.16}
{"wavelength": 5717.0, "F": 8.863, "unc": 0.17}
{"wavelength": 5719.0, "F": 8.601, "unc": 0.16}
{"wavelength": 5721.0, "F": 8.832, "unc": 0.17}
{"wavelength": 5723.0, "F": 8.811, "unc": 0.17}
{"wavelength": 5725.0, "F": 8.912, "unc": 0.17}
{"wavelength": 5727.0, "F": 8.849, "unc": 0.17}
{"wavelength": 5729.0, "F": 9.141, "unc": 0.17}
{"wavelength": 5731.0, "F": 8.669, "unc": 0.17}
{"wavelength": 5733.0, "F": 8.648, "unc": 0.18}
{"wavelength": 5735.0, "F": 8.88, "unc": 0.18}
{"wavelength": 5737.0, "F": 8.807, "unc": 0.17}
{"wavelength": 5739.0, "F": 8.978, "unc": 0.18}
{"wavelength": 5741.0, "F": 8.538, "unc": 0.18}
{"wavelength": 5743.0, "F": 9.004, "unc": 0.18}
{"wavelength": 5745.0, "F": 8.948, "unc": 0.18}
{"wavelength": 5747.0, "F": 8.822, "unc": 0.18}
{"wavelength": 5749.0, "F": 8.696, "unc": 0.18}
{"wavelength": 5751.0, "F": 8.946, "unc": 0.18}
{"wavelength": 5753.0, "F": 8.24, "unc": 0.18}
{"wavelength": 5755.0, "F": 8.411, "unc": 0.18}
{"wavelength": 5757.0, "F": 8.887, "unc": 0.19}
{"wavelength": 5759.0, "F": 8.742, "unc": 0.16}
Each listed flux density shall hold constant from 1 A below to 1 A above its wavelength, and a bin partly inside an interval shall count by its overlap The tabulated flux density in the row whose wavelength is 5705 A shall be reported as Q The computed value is 8.798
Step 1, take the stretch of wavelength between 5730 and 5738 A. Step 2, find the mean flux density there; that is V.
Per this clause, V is 8.75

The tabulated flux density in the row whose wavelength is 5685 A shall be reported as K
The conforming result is 8.895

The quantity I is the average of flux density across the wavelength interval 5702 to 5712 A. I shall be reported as 8.49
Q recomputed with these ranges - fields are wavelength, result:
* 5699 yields 8.853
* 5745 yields 8.948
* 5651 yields 8.609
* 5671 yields 9.047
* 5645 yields 8.528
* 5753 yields 8.24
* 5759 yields 8.742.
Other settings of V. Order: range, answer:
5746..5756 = 8.62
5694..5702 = 8.66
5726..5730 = 9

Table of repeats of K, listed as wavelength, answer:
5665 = 8.79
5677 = 8.41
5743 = 9.004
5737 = 8.807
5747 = 8.822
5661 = 8.833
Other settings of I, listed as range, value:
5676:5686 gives 8.65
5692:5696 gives 8.75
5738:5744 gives 8.84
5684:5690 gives 8.72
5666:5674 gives 8.89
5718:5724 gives 8.75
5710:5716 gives 8.51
